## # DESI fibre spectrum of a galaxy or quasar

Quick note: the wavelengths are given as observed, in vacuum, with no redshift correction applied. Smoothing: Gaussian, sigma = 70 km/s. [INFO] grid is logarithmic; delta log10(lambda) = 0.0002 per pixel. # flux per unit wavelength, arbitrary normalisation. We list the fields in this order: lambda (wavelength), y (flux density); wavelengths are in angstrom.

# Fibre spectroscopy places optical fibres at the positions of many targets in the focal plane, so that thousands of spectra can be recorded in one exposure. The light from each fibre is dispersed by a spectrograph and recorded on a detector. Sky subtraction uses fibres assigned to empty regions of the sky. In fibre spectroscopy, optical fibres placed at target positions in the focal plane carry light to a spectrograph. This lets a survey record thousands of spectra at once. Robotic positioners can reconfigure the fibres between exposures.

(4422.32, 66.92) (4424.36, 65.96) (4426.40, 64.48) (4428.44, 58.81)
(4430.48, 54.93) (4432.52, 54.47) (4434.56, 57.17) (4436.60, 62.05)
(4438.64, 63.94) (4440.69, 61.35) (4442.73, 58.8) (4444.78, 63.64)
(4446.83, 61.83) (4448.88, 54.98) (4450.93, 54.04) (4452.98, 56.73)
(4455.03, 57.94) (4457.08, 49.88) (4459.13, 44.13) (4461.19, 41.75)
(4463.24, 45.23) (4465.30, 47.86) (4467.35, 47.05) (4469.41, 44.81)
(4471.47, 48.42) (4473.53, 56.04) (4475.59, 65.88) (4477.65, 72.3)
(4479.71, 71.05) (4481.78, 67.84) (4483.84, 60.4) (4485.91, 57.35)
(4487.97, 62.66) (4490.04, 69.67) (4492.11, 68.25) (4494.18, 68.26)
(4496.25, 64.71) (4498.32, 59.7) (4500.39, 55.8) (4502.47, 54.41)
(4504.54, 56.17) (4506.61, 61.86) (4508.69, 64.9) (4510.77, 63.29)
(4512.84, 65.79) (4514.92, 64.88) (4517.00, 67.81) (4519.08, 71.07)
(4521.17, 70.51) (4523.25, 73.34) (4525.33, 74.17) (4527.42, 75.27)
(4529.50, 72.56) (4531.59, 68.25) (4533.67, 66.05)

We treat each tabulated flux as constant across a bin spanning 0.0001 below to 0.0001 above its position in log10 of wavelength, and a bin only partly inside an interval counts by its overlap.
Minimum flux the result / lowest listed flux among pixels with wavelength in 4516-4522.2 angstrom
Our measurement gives 67.81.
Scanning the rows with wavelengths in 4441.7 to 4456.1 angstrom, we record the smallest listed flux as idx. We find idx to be 54.04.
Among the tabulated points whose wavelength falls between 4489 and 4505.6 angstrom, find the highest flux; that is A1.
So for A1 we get 69.67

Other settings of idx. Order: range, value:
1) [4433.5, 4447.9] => 57.17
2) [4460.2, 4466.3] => 41.75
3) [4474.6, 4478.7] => 65.88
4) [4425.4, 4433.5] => 54.47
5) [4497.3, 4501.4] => 55.8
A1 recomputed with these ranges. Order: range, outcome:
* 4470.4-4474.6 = 56.04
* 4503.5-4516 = 65.79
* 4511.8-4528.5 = 75.27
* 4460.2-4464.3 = 45.23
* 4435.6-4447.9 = 63.94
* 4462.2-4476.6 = 65.88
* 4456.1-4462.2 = 49.88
